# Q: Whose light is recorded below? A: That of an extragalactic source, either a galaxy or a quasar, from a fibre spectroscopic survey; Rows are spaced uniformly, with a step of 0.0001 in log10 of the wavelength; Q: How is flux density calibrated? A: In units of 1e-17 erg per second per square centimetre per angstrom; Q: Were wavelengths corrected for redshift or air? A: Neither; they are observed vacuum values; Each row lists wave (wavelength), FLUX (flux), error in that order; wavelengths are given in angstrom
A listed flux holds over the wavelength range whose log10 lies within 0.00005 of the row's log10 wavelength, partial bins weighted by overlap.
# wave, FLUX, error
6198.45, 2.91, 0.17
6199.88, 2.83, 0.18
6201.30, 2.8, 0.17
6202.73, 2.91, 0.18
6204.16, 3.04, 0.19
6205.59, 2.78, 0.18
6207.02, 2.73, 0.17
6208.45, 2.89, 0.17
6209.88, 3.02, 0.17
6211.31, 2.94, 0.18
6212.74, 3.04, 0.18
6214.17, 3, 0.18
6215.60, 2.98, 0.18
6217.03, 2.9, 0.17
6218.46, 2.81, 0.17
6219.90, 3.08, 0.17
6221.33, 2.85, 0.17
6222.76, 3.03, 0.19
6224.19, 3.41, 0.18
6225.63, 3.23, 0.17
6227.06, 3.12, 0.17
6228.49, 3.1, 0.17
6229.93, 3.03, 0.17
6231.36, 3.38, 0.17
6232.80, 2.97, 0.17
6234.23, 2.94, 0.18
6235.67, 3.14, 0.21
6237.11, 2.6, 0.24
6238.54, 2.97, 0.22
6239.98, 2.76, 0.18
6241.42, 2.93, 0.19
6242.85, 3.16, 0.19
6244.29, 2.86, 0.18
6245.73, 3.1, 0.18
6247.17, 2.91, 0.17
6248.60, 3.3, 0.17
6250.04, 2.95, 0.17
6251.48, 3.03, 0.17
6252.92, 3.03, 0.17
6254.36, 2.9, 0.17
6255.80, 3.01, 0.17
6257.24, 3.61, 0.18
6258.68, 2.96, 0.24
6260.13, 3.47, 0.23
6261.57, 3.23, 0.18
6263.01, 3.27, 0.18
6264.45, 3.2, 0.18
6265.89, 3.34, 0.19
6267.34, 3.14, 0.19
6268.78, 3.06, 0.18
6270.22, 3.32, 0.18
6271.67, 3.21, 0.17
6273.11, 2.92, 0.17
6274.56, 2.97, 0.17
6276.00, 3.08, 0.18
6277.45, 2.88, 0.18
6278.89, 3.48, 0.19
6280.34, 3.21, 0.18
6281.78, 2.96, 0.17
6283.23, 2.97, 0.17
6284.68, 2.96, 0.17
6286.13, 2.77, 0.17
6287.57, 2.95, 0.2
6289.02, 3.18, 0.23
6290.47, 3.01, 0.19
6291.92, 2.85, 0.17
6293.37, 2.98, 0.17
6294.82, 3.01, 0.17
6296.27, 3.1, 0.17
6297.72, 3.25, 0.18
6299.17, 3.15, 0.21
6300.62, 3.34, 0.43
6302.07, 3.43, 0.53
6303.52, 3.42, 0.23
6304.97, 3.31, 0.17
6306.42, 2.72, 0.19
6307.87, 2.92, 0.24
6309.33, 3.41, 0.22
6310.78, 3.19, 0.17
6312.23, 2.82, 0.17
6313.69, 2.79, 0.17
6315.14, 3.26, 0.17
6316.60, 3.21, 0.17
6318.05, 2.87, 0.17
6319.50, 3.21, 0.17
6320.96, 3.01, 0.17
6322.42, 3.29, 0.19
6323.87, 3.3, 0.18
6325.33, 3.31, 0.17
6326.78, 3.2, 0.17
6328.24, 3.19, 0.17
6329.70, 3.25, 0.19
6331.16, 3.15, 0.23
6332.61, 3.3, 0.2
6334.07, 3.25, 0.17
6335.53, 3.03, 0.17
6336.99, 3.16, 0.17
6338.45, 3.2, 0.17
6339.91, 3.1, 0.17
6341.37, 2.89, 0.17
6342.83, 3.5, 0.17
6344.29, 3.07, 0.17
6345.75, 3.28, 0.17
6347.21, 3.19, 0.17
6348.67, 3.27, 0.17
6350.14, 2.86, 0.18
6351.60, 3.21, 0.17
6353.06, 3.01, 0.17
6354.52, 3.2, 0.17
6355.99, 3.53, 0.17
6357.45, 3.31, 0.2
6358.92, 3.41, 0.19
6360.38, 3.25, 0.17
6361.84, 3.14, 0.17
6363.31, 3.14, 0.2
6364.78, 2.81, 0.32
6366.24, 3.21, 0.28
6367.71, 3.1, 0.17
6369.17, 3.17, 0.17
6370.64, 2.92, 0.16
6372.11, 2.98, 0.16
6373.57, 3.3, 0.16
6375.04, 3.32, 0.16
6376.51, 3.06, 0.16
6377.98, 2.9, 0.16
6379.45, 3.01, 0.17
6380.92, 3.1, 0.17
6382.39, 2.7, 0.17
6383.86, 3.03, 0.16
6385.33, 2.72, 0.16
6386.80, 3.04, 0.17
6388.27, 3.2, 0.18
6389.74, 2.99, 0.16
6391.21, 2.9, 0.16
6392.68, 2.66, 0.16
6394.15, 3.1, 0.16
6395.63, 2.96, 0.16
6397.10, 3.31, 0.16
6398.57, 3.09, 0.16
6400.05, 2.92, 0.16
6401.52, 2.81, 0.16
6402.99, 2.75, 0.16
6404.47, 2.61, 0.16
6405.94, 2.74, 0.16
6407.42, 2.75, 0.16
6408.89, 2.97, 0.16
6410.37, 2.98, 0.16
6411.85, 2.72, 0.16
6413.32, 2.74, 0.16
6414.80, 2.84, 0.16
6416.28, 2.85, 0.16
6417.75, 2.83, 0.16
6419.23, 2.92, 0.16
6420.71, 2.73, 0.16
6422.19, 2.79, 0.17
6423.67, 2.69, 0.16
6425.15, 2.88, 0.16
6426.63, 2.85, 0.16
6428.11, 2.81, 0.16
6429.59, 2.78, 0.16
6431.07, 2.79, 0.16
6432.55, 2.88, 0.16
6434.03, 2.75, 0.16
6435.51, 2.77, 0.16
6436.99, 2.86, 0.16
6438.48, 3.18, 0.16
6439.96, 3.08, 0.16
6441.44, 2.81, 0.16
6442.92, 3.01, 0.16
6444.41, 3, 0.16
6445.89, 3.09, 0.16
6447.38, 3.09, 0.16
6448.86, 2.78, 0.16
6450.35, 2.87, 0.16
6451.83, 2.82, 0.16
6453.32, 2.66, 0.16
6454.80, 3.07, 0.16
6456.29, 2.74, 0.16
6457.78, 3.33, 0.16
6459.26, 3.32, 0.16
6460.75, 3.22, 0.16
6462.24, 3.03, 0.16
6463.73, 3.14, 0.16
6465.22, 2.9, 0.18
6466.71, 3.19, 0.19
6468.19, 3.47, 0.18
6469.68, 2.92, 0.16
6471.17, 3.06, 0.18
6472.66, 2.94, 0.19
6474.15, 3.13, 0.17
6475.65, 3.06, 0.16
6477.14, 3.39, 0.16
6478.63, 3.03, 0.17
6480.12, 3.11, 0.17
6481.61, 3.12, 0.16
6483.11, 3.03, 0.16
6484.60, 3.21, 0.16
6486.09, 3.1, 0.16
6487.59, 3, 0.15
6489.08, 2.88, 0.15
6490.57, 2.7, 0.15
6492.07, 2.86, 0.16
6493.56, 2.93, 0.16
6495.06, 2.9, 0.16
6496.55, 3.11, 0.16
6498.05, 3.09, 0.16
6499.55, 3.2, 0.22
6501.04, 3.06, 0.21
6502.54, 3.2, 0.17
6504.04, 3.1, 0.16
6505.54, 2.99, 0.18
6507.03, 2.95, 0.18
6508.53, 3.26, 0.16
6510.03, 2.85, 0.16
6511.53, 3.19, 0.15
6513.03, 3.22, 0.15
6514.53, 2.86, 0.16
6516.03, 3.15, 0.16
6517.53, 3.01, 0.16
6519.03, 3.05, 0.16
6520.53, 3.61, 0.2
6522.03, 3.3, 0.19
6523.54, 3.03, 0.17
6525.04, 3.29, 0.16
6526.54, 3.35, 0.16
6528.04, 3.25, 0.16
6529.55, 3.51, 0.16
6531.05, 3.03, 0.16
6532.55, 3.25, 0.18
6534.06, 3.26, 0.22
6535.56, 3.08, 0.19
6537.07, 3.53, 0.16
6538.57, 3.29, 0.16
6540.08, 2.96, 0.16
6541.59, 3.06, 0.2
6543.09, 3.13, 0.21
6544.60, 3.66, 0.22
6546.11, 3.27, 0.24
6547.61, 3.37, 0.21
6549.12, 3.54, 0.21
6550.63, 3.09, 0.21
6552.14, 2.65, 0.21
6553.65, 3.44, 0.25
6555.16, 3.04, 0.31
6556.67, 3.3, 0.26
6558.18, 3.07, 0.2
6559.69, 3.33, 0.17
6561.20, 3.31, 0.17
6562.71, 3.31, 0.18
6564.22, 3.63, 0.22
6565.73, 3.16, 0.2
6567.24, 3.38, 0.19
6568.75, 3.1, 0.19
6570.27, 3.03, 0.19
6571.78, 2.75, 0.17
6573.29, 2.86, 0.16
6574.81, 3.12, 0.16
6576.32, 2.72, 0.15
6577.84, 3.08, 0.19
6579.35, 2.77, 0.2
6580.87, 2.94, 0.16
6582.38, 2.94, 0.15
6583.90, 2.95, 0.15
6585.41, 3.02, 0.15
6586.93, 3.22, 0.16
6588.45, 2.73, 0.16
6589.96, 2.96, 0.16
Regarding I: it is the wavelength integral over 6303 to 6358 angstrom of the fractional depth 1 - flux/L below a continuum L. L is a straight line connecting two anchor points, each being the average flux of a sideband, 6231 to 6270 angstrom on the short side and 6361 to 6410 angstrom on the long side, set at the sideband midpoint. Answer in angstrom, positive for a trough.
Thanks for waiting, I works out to -2.5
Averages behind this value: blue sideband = 3.08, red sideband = 2.98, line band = 3.16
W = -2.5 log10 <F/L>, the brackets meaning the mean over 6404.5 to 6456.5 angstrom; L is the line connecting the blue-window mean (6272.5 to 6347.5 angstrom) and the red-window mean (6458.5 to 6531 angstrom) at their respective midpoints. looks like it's 0.09 mag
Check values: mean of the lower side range 3.12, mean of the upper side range 3.11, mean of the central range 2.86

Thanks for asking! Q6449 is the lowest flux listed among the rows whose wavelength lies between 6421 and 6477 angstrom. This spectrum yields 2.66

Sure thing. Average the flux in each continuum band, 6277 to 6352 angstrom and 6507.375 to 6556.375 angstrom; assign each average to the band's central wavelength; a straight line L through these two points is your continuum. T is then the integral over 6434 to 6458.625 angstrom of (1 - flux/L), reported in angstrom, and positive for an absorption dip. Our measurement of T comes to 1.8 angstrom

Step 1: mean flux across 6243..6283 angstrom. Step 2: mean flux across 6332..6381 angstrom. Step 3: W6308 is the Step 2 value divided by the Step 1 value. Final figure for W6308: 1.0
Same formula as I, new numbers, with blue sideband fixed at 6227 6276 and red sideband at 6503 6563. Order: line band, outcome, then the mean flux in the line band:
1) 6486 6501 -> 1.0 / 2.98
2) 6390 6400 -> 0.5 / 3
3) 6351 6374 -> -0.3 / 3.17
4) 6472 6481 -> 0.2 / 3.11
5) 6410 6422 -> 1.3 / 2.82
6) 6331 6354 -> -0.2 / 3.16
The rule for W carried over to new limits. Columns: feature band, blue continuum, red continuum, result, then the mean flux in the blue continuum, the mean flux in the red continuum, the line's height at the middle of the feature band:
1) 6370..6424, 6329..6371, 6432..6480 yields 0.07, 3.17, 3.02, 3.1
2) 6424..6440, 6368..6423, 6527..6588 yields 0.04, 2.93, 3.16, 2.98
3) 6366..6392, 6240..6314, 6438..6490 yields 0.01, 3.1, 3.05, 3.07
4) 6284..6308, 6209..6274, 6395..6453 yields -0.03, 3.07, 2.87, 3.01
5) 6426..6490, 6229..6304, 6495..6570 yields 0.06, 3.09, 3.2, 3.17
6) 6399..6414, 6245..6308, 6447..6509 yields 0.10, 3.11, 3.05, 3.07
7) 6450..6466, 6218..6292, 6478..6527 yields 0.02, 3.07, 3.08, 3.08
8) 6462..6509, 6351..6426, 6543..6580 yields 0.01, 2.99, 3.17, 3.09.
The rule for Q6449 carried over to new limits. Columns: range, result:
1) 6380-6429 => 2.61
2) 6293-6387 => 2.7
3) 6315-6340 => 2.87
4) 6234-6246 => 2.6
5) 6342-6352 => 2.86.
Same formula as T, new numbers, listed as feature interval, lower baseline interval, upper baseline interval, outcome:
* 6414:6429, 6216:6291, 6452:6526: 1.3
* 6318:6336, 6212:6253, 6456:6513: -0.9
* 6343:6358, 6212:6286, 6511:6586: -0.5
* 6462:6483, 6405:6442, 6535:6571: -0.8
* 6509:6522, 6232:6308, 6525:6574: 0.3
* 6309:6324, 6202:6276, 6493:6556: -0.1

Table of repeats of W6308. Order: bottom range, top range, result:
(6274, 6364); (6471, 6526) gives 0.98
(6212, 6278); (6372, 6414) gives 0.96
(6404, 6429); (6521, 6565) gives 1.16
